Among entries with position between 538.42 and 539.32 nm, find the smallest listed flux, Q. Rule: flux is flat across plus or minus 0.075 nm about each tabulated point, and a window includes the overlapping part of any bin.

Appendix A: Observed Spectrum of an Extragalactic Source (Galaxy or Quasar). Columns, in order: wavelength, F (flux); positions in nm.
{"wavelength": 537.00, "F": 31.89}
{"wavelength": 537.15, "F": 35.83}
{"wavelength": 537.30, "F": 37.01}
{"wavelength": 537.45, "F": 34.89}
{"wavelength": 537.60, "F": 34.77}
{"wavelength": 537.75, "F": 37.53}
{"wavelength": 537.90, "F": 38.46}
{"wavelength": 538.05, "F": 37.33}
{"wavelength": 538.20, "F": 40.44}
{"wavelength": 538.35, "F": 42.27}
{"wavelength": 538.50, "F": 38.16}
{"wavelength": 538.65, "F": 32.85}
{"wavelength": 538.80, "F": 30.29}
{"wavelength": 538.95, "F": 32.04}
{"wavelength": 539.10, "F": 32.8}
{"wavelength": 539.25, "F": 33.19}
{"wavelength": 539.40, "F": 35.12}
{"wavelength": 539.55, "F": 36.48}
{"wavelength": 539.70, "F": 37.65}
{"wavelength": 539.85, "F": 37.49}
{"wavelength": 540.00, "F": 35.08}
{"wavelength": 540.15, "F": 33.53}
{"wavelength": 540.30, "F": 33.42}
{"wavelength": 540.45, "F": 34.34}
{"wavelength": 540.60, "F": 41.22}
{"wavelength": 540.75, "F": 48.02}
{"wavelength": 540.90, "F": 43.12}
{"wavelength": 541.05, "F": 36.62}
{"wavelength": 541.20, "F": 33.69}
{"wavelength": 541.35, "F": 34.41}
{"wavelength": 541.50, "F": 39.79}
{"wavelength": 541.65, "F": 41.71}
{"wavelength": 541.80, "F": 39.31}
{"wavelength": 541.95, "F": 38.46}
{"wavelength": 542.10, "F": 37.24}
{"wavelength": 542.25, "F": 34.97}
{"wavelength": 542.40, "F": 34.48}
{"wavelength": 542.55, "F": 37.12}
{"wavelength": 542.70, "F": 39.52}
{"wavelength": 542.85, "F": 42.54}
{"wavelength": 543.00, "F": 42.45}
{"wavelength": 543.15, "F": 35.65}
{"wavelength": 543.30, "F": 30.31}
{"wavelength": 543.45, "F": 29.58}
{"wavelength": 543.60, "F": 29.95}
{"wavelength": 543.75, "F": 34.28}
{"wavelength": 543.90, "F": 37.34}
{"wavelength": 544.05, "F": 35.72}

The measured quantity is 30.29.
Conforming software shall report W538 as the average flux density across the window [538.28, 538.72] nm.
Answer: 37.8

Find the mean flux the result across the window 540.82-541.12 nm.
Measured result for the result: 40.1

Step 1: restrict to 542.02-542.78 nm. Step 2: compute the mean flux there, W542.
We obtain 36.7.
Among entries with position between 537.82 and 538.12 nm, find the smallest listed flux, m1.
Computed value 37.33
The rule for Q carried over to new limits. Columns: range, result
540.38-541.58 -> 33.69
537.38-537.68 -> 34.77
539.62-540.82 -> 33.42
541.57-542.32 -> 34.97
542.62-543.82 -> 29.58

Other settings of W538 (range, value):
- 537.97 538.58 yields 39.5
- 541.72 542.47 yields 36.9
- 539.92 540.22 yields 34.4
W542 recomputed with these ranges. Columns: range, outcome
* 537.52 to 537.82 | 36.1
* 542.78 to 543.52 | 36.1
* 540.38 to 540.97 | 41.7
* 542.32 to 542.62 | 35.8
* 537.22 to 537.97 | 36.5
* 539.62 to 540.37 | 35.5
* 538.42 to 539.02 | 33.4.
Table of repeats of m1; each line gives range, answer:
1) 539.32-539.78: 35.12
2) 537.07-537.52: 34.89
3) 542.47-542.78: 37.12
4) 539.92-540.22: 33.53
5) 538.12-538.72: 32.85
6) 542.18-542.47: 34.48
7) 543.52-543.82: 29.95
